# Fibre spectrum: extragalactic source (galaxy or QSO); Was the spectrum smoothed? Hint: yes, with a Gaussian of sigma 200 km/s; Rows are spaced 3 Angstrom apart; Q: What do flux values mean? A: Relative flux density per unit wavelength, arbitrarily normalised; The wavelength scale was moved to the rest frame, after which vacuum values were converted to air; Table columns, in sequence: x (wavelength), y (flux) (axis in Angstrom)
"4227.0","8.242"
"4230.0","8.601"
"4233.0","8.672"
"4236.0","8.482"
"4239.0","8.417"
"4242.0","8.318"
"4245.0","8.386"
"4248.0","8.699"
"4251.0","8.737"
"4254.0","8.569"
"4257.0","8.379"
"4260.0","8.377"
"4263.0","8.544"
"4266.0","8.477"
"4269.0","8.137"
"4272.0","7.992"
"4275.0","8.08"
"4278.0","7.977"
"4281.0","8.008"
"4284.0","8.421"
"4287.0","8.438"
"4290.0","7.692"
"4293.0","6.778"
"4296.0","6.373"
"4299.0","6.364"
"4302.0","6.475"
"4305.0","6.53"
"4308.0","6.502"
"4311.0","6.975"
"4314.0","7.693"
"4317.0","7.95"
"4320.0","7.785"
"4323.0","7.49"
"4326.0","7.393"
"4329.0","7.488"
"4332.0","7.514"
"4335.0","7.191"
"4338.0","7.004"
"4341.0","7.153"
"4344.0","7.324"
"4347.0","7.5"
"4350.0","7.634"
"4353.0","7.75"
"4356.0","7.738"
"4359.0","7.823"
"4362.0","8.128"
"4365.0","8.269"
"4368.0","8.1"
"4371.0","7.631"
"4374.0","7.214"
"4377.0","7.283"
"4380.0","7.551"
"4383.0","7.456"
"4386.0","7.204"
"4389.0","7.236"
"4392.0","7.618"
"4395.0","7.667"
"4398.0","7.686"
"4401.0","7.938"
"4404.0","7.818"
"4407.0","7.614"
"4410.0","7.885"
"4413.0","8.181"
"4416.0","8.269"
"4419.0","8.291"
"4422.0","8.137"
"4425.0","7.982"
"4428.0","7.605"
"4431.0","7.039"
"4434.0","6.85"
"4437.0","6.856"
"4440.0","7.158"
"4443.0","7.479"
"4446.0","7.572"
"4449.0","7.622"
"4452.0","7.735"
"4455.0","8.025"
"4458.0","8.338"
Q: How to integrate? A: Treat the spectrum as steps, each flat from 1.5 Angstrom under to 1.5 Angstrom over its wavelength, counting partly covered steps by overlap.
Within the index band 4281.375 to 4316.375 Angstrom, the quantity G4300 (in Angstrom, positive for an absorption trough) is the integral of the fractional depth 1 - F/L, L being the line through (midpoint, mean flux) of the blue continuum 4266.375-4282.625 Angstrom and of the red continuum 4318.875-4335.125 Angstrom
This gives 2.9 Angstrom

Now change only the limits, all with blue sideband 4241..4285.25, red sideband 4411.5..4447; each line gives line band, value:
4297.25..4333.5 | 4.2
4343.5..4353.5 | 0.5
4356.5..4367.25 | -0.2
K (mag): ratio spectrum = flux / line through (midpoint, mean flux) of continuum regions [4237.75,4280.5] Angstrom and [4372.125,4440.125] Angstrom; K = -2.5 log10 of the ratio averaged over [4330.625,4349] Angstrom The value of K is 0.09 mag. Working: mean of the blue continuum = 8.35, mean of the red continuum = 7.6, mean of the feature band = 7.29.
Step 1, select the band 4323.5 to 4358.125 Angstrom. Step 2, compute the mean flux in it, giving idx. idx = 7.44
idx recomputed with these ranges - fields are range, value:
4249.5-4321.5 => 7.72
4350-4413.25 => 7.69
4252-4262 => 8.46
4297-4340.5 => 7.16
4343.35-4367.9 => 7.8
